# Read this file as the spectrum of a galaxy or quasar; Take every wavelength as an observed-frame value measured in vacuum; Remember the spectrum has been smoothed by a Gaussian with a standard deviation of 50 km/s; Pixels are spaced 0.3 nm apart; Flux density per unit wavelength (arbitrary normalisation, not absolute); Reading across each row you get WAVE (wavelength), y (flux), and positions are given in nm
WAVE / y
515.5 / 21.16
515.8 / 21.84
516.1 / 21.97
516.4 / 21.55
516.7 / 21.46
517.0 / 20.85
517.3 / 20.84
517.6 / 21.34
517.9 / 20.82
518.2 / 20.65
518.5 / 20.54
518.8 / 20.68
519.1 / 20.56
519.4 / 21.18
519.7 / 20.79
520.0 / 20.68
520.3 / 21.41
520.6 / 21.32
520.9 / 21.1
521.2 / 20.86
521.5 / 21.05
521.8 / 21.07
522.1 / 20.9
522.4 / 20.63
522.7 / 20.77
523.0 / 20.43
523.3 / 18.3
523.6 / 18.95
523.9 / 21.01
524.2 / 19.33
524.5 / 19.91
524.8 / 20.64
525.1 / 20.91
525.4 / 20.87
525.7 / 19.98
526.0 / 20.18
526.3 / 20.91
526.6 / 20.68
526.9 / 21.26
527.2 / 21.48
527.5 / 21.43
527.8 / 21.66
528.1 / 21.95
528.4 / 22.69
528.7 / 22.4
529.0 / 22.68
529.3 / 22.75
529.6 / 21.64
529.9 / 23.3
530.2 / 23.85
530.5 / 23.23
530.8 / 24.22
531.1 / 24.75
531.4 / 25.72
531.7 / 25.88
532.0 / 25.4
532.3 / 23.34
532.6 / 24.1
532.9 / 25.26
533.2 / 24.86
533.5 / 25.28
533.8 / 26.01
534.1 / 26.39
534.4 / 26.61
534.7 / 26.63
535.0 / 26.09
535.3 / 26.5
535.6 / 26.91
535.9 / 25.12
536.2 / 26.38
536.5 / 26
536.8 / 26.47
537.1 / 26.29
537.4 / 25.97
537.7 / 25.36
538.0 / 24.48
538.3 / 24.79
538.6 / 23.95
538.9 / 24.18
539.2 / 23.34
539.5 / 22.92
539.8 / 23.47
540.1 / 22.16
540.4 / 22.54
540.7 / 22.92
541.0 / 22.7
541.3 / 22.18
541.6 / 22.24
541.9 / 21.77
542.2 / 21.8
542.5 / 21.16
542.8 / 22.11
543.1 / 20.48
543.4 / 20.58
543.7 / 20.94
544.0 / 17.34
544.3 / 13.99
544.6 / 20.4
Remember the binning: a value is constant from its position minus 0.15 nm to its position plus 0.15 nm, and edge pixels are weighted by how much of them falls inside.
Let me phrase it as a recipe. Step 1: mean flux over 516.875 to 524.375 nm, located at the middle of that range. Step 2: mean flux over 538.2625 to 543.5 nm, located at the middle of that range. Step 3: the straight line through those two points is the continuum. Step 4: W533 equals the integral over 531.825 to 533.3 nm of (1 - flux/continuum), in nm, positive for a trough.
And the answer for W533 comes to -0.195 nm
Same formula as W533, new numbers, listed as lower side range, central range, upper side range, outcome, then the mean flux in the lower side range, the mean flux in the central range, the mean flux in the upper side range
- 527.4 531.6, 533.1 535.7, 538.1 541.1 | -0.33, 23.1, 26.2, 23.3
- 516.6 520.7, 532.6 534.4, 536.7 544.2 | -0.27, 20.9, 25.5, 22.8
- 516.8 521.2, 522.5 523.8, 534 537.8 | 0.15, 20.9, 19.7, 26.2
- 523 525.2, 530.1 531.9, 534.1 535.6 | -0.04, 19.9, 24.7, 26.5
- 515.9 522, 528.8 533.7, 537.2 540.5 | -0.27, 21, 24.1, 24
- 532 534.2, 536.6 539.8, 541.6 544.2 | -0.27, 25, 24.7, 20.7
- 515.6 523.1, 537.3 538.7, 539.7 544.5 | -0.25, 21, 24.9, 21.1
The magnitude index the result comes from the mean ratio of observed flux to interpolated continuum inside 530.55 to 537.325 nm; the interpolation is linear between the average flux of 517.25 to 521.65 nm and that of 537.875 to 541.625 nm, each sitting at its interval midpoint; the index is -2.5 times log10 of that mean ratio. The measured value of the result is -0.137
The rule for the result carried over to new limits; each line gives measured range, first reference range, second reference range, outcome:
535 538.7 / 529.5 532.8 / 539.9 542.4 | -0.116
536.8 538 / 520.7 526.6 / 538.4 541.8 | -0.145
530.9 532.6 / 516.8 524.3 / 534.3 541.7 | -0.077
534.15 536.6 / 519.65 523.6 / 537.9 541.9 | -0.168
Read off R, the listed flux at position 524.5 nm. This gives 19.91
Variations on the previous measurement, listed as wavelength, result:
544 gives 17.34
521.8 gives 21.07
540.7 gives 22.92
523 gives 20.43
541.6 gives 22.24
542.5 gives 21.16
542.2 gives 21.8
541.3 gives 22.18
